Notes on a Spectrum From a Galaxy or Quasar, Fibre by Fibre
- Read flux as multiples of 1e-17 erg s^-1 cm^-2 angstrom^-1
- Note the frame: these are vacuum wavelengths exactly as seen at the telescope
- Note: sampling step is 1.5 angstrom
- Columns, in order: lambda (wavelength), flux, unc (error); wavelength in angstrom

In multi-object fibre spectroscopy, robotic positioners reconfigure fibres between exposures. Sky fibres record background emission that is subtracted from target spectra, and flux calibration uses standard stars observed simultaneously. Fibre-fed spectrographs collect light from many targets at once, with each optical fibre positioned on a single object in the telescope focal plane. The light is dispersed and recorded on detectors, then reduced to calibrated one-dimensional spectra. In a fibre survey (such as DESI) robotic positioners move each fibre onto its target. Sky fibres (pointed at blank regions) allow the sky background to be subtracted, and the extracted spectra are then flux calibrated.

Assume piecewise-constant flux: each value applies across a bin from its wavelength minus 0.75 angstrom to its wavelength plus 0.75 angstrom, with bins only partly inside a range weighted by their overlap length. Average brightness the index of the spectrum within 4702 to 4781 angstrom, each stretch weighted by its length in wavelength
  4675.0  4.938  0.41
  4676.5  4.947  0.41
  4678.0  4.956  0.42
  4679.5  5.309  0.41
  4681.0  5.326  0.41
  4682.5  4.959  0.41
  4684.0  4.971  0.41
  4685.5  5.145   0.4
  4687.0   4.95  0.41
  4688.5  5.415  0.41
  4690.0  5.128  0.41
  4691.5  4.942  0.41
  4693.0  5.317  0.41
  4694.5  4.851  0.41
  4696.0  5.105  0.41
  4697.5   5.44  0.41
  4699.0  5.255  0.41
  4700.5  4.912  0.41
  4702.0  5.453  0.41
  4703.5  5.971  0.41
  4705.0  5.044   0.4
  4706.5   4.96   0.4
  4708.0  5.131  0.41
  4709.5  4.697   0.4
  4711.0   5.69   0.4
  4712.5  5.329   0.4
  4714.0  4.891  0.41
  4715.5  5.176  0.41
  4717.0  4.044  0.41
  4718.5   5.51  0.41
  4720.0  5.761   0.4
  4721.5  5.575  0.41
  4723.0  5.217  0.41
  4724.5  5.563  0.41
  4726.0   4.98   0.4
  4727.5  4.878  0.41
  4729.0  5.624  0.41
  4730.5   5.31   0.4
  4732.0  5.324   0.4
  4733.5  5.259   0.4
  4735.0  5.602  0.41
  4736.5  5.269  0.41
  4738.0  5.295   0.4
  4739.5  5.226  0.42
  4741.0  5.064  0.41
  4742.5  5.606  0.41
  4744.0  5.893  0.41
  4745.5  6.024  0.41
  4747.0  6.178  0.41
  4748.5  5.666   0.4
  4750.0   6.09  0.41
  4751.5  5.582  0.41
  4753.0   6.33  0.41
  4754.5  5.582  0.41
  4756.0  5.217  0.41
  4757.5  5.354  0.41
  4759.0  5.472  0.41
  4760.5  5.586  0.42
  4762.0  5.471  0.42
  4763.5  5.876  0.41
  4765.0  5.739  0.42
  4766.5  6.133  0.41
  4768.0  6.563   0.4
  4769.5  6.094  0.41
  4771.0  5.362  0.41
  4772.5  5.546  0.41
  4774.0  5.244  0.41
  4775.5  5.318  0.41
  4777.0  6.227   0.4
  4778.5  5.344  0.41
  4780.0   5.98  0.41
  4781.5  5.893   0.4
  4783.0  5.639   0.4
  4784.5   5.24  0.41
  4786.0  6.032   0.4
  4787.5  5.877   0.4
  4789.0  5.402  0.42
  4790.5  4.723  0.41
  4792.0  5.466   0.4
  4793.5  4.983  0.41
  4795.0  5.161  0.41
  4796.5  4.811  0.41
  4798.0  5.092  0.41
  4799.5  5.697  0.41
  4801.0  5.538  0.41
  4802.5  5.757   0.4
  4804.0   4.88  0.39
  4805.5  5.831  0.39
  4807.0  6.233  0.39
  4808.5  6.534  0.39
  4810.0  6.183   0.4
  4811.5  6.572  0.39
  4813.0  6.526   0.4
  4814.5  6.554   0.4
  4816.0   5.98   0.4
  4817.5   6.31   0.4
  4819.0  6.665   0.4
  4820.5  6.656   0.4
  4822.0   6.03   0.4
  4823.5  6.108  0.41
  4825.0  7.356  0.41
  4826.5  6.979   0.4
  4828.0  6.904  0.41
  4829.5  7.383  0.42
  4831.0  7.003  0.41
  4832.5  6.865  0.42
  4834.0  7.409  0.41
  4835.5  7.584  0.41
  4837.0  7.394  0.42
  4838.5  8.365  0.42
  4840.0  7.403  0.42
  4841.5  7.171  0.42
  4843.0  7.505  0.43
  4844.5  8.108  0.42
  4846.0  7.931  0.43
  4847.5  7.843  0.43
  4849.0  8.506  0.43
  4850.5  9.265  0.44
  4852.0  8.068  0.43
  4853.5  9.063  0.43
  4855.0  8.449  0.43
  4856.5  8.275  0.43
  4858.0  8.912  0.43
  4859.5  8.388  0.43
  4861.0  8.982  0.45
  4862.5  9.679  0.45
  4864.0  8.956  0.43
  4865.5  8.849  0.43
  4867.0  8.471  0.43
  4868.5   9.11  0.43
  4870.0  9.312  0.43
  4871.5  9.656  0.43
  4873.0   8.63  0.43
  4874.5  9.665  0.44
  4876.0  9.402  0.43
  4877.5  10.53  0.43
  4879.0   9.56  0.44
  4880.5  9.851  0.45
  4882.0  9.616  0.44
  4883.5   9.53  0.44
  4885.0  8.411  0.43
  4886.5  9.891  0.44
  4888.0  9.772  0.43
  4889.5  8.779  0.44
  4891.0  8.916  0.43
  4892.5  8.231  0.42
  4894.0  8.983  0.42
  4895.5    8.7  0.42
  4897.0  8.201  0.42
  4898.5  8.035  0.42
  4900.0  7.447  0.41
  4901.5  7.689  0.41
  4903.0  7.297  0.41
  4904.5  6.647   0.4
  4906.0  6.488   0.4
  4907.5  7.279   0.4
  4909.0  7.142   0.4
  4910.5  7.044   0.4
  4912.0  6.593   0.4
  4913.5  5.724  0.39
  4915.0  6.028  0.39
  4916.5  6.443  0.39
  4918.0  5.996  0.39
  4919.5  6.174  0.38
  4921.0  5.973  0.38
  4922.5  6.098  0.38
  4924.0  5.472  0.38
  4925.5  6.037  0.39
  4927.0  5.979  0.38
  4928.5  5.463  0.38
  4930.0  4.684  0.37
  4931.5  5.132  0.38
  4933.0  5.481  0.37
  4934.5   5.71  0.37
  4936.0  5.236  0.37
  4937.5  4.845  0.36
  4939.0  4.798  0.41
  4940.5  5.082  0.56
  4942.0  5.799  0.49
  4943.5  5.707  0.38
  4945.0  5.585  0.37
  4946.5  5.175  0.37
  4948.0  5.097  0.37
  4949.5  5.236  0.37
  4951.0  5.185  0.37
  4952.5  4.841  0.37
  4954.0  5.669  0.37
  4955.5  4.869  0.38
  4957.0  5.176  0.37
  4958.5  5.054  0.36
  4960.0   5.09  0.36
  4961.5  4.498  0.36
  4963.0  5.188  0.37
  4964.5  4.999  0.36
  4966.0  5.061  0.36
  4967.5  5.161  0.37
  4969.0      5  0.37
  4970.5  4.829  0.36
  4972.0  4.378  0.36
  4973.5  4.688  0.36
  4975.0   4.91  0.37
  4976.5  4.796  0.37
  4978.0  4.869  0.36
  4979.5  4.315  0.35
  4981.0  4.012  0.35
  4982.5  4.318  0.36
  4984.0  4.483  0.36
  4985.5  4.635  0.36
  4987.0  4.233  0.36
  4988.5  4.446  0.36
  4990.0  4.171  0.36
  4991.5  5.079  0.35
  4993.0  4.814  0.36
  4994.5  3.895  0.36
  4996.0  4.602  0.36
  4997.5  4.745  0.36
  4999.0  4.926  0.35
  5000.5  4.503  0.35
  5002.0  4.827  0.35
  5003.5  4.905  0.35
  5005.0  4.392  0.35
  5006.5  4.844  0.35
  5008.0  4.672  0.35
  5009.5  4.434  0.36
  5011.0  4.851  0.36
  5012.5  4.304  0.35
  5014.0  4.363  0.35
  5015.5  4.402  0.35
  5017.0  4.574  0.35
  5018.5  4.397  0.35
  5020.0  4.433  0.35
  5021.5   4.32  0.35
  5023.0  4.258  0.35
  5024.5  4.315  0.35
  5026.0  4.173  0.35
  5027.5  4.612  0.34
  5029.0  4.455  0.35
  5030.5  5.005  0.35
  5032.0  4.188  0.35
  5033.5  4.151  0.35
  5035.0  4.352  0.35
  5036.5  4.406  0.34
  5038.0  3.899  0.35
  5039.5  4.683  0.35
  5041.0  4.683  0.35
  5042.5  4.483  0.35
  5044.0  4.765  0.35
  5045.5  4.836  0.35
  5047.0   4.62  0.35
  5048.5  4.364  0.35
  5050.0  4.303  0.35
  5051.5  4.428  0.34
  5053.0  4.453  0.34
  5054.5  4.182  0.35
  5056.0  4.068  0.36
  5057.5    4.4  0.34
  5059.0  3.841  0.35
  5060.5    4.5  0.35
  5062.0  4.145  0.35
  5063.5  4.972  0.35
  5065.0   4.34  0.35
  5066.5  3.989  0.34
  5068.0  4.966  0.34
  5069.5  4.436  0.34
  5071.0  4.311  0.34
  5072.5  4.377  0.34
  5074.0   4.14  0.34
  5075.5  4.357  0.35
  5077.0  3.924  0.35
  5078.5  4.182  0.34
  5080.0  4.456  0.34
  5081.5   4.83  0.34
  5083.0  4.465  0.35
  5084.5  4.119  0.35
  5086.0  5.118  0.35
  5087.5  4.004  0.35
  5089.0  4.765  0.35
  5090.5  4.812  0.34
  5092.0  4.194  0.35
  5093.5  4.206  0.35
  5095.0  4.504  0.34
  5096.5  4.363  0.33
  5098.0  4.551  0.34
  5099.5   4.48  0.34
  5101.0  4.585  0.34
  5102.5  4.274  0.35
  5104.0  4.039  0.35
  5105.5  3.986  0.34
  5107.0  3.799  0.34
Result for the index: 5.5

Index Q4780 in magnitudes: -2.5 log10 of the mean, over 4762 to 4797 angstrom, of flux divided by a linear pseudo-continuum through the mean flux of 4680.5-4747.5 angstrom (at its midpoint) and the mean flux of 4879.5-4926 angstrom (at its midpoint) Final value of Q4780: 0.09 mag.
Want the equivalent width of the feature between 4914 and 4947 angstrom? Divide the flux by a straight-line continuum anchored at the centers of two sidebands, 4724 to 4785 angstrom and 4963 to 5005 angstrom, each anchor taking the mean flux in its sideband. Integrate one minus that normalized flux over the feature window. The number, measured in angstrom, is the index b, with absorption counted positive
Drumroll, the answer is -4.8 angstrom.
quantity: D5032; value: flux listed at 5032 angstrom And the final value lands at 4.188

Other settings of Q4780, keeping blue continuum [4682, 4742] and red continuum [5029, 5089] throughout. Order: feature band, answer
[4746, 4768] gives -0.13 mag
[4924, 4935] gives -0.17 mag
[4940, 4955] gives -0.15 mag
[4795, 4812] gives -0.14 mag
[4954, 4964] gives -0.09 mag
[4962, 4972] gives -0.08 mag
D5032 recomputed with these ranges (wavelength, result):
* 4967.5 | 5.161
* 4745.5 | 6.024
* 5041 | 4.683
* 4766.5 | 6.133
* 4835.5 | 7.584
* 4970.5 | 4.829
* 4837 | 7.394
